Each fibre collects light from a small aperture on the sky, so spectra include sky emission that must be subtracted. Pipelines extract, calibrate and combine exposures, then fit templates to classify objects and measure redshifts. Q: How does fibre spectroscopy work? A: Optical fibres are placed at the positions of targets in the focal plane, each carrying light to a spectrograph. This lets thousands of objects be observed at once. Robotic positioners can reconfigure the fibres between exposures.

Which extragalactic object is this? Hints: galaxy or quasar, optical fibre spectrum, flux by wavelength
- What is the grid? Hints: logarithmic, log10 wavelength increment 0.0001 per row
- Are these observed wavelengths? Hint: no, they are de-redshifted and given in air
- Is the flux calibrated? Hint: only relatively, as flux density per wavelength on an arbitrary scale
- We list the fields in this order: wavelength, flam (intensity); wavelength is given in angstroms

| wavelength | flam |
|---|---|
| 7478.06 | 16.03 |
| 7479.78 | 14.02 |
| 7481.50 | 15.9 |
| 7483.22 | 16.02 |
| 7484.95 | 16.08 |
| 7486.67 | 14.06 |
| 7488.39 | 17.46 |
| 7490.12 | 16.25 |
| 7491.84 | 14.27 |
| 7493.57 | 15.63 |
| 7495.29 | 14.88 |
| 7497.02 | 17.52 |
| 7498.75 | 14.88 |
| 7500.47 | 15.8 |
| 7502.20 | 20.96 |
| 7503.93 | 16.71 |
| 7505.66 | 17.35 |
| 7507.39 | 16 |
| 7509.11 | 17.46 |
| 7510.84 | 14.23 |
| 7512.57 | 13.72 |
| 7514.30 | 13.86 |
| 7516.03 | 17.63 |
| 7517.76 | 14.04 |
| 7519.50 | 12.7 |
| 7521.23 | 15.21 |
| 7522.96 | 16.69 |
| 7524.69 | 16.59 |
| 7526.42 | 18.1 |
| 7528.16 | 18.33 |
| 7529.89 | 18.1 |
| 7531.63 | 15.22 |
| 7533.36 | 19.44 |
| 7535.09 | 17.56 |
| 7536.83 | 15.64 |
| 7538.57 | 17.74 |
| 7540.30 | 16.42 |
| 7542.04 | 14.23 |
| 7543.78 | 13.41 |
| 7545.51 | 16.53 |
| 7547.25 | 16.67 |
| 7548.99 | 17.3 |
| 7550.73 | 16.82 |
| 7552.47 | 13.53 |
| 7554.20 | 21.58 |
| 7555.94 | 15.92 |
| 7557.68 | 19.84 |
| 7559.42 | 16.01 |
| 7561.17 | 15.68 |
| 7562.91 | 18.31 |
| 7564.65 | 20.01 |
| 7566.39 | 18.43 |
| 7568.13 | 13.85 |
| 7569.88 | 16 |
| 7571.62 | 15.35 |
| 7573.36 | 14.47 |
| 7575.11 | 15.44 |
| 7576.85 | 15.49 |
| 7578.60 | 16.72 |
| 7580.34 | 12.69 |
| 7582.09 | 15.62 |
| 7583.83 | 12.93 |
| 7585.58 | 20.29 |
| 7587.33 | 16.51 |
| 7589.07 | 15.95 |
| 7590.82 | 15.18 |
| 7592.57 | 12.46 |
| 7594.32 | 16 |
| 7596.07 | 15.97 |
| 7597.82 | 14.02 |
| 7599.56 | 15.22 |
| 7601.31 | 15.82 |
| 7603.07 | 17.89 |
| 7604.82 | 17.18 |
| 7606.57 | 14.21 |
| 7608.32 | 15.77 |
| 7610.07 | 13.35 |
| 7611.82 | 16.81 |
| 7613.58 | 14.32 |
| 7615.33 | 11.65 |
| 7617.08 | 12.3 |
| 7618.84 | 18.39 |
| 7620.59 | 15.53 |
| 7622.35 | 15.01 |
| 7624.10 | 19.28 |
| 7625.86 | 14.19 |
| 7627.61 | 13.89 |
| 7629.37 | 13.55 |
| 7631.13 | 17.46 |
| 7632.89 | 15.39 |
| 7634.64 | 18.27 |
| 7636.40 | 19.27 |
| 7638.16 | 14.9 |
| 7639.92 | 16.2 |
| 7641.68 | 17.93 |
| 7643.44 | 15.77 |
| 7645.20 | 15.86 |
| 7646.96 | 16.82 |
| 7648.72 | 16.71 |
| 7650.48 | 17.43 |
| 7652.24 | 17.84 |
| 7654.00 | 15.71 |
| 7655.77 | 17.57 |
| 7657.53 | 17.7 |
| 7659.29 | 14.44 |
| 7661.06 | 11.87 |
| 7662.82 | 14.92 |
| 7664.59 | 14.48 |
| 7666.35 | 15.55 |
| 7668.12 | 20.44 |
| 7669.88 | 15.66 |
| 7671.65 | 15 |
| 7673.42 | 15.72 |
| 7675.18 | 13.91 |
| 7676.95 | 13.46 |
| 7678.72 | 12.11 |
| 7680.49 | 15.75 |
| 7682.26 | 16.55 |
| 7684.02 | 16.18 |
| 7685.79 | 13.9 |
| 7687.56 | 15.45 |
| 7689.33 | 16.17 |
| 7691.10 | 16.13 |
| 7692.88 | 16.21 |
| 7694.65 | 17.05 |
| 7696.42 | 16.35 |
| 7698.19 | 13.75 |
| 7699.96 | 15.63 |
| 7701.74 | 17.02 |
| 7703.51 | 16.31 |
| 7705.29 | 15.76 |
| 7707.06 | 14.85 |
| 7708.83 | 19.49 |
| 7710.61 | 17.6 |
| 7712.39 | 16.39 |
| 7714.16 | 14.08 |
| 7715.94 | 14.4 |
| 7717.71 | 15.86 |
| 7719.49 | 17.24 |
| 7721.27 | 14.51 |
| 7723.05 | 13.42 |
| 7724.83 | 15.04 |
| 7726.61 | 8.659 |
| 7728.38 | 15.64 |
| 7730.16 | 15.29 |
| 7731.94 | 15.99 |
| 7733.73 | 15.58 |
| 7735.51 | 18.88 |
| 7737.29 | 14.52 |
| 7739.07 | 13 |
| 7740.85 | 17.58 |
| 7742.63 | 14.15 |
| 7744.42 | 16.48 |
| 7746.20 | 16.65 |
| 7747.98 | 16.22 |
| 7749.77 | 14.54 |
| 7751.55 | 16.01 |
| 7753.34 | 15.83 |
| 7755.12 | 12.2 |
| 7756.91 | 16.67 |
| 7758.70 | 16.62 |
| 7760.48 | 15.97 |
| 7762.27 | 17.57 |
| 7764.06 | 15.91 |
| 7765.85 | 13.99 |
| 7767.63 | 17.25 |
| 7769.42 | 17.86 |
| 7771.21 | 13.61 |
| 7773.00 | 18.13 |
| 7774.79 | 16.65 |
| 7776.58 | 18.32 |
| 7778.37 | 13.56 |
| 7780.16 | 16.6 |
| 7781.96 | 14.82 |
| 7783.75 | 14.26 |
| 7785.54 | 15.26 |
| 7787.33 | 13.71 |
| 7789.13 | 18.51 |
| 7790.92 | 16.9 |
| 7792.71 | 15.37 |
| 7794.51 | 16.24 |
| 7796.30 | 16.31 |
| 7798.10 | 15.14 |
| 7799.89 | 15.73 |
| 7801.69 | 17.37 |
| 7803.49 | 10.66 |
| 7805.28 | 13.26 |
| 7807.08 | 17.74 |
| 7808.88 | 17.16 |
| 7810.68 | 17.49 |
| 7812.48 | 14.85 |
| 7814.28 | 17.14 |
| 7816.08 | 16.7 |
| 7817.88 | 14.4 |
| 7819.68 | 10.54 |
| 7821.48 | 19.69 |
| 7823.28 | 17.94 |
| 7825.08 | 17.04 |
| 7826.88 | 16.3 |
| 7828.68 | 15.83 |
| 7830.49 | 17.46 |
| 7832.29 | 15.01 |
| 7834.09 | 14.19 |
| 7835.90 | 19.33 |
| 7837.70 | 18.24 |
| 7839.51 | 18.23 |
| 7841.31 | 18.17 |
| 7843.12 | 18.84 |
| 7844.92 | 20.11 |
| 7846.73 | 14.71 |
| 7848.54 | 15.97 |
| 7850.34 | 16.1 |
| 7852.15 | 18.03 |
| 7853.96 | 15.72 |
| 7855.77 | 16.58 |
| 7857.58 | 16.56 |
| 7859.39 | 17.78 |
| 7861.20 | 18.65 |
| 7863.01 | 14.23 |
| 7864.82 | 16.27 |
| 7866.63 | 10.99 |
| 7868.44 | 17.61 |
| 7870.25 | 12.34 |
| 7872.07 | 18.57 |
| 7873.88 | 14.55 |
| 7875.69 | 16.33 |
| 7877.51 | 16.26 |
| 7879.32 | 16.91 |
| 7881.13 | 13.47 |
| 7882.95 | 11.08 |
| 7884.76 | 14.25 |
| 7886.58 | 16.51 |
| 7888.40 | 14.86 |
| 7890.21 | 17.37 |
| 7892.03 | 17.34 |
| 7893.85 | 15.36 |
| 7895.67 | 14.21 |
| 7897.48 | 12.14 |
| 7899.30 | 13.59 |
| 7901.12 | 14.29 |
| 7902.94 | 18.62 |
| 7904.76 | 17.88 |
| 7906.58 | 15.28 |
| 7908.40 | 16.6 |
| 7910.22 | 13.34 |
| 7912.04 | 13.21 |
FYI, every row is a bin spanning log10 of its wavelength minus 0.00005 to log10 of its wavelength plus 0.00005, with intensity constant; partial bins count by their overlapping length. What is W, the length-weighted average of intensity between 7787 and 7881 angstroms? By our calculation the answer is 16.3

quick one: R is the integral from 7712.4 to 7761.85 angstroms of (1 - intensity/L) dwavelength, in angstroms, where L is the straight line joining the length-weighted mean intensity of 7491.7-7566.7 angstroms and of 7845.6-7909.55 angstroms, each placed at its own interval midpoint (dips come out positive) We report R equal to 2.2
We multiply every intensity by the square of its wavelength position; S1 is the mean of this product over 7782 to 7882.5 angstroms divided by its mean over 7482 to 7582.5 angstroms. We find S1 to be 1.07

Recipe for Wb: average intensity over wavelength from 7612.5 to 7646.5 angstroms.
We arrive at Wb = 15.8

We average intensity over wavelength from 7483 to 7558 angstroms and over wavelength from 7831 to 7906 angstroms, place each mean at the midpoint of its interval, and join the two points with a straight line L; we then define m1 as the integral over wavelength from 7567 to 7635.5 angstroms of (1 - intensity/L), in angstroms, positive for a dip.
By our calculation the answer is 3.5 angstroms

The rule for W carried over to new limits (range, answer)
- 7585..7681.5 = 15.7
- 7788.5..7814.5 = 15.9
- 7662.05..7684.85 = 15.4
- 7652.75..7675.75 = 15.7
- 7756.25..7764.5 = 16.6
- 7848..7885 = 15.7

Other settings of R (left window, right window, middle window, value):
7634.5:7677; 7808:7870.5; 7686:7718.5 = 0.5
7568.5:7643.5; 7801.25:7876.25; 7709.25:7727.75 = 1.2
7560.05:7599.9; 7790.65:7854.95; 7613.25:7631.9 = 1.0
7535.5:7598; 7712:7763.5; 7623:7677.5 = -1.1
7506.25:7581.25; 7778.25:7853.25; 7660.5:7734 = 3.9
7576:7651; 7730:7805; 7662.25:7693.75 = 0.6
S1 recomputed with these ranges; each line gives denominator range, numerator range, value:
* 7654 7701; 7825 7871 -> 1.12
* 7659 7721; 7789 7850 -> 1.09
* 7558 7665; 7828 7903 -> 1.08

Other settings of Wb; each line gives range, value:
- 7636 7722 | 15.9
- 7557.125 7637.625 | 15.8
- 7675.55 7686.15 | 14.7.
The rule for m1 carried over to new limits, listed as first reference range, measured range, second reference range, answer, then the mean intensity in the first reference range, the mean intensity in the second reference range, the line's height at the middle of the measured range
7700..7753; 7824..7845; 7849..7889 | -2.3 angstroms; 15.6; 15.6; 15.6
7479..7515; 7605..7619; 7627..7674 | 1.4 angstroms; 15.9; 16.2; 16.1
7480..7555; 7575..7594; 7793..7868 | 1.0 angstroms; 16.2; 16.3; 16.2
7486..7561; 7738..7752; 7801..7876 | 0.7 angstroms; 16.3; 16.3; 16.3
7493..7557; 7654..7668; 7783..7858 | 0.7 angstroms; 16.4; 16.3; 16.3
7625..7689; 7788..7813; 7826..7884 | 0.3 angstroms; 15.8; 16.3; 16.1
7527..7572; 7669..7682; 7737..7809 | 1.3 angstroms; 16.9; 15.7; 16.2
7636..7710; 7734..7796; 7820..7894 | 1.0 angstroms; 15.9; 16.3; 16.1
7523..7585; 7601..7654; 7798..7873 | 1.5 angstroms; 16.5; 16.3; 16.4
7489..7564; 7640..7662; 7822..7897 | 0.1 angstroms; 16.4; 16.2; 16.3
